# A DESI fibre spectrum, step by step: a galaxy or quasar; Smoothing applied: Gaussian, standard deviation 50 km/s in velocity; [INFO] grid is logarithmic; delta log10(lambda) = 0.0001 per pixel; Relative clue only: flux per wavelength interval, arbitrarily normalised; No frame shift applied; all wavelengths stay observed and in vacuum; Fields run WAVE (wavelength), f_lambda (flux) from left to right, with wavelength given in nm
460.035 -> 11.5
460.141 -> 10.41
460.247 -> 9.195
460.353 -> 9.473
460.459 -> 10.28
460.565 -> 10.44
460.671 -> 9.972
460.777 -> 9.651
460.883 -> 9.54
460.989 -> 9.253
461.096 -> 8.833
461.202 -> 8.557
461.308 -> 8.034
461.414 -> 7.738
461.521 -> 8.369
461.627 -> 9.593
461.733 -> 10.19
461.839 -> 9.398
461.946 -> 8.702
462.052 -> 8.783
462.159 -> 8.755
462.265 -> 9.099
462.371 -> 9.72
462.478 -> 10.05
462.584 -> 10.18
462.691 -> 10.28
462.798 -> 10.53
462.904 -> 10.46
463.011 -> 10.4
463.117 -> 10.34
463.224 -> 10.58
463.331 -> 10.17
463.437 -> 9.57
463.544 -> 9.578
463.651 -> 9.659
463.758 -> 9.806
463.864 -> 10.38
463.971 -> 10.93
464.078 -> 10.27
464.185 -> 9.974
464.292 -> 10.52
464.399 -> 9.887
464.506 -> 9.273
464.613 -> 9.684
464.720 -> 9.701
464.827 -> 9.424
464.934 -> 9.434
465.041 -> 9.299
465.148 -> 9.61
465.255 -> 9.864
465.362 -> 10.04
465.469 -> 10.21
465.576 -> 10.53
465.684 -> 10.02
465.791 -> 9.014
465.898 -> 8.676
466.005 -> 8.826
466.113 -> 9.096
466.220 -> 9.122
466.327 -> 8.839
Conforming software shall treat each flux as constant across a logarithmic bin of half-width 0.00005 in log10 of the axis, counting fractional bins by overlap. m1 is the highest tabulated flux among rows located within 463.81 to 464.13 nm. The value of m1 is 10.93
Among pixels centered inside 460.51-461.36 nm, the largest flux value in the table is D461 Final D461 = 10.44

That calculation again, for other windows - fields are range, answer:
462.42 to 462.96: 10.53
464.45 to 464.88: 9.701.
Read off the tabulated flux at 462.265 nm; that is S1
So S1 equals 9.099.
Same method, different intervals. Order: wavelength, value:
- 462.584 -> 10.18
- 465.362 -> 10.04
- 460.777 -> 9.651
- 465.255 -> 9.864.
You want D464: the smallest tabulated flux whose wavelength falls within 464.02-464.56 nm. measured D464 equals 9.273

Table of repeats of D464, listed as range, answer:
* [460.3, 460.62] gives 9.473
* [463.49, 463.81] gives 9.578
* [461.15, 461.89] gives 7.738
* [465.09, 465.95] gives 8.676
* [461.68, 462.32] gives 8.702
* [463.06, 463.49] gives 9.57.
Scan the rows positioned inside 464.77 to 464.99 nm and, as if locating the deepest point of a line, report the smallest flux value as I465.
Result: 9.424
